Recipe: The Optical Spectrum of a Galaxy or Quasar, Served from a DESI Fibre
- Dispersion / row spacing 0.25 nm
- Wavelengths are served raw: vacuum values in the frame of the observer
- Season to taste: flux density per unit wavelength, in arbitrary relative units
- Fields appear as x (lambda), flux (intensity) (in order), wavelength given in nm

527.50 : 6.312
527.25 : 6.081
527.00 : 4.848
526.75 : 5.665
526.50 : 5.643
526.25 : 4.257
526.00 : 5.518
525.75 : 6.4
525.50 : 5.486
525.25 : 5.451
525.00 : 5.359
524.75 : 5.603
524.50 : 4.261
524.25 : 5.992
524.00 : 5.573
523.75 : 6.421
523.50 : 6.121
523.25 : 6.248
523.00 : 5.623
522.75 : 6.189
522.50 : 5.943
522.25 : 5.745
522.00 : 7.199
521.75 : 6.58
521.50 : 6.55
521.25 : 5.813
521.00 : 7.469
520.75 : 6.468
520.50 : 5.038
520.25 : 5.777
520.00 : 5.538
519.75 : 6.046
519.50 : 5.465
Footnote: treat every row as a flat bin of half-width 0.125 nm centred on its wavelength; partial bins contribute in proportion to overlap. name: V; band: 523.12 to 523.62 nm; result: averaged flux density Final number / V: 6.18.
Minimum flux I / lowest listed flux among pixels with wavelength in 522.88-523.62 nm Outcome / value 5.623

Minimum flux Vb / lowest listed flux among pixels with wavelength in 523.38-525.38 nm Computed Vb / 4.261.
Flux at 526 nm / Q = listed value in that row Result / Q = 5.518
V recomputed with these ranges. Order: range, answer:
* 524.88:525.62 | 5.43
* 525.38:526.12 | 5.81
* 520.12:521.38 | 6.11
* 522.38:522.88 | 6.06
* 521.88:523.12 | 6.14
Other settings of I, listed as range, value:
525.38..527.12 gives 4.257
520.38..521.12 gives 5.038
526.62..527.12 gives 4.848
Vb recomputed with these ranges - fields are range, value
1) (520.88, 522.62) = 5.745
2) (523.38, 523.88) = 6.121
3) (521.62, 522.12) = 6.58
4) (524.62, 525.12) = 5.359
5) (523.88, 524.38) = 5.573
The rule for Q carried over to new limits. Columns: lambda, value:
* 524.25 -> 5.992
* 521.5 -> 6.55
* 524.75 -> 5.603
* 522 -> 7.199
